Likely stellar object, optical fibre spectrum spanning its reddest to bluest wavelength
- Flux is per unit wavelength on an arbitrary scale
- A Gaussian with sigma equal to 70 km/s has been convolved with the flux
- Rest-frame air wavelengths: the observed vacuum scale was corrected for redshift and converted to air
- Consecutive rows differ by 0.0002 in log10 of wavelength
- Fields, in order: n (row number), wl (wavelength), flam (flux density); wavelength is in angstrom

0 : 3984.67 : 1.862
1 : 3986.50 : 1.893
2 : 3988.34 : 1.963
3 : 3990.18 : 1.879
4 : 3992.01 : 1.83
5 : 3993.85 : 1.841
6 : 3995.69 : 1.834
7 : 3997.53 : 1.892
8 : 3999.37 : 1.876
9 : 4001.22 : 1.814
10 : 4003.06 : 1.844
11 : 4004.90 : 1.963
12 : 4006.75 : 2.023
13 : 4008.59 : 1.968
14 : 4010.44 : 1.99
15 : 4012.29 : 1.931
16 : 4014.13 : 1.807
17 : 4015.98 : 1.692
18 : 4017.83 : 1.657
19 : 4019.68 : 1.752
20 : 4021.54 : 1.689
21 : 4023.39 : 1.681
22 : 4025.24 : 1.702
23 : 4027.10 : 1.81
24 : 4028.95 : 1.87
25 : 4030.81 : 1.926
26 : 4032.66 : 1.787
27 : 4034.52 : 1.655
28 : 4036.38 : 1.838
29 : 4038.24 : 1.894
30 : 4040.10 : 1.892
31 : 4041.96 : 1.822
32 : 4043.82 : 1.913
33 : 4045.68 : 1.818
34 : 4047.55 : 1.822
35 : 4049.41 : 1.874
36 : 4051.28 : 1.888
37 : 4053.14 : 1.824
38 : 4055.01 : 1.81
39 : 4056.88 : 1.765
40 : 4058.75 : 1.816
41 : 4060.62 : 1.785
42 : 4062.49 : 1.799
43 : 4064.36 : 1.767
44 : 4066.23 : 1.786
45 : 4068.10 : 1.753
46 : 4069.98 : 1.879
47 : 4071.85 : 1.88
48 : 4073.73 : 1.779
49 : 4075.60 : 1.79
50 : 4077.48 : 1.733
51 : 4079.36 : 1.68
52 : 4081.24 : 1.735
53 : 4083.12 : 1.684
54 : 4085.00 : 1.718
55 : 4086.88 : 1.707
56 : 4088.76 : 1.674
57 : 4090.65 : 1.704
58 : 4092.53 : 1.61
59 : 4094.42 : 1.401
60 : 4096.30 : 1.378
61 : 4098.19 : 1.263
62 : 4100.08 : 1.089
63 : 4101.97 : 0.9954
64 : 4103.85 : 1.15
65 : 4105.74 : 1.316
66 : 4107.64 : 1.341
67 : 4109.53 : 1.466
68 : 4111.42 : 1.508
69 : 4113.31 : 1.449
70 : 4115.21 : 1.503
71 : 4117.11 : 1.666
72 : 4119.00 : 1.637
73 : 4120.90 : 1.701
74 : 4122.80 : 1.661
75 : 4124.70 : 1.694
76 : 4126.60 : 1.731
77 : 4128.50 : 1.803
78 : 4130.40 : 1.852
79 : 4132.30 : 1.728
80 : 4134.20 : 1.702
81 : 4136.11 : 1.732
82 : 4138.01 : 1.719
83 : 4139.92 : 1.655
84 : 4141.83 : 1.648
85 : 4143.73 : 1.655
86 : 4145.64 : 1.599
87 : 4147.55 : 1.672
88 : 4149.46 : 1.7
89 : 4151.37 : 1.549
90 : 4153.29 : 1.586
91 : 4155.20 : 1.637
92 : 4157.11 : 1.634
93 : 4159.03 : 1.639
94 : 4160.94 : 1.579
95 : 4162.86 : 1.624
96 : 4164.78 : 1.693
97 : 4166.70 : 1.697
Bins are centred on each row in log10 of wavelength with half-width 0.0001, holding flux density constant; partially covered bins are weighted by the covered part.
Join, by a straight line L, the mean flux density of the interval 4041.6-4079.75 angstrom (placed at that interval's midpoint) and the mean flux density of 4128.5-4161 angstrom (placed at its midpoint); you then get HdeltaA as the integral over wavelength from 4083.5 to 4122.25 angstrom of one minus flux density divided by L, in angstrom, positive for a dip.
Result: 6.0 angstrom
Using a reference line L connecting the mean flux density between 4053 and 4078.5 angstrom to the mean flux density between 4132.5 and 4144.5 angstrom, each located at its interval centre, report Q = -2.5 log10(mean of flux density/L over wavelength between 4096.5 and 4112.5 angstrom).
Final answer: 0.34 mag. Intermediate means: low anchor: 1.8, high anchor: 1.69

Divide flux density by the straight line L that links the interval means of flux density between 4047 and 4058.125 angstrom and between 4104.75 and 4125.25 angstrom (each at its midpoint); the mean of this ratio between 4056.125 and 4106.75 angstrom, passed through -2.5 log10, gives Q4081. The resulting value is 0.06 mag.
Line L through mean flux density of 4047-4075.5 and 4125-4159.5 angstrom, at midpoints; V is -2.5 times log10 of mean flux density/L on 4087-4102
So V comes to 0.23 mag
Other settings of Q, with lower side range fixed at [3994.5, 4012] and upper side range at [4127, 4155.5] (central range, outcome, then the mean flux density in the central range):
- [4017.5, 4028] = 0.098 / 1.72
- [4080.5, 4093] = 0.051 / 1.69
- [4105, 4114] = 0.220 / 1.42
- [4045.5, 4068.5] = 0.008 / 1.81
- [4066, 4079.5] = 0.004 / 1.79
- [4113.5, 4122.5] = 0.071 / 1.61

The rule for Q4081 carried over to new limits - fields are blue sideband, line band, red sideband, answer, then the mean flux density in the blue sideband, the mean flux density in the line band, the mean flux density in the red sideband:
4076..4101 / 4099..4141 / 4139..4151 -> 0.047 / 1.57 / 1.55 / 1.65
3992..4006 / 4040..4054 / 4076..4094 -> -0.054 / 1.87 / 1.86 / 1.69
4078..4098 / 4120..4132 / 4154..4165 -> -0.075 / 1.62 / 1.74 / 1.63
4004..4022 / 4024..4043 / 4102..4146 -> -0.009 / 1.85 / 1.82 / 1.59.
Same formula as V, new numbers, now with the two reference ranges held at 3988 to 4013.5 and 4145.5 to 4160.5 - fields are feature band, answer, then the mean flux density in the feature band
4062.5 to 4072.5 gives -0.02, 1.81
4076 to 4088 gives 0.03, 1.71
